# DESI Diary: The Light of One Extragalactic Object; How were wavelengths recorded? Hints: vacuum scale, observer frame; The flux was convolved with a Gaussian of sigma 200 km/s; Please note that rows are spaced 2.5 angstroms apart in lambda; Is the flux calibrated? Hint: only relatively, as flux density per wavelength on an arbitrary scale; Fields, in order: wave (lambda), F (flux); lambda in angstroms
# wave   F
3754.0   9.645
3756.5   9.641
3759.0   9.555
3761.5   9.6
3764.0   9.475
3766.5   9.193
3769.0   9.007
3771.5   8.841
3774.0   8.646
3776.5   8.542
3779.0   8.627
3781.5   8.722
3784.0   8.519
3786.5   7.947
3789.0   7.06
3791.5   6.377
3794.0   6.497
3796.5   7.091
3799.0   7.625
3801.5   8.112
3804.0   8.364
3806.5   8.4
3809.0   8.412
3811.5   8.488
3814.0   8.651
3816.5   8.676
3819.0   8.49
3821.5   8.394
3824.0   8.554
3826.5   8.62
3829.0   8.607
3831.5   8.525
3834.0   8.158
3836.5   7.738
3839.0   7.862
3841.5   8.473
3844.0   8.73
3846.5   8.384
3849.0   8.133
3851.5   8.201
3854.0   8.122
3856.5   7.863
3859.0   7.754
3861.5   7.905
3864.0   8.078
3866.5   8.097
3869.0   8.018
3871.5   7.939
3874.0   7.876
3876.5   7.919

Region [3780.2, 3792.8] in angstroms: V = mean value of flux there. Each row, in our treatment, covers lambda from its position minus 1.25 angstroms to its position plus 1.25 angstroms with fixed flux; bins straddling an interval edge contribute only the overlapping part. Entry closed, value 7.72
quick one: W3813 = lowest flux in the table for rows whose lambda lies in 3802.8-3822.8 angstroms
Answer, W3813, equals 8.364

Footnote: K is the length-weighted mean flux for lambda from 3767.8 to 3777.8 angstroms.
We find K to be 8.76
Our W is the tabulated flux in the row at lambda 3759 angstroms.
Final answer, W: 9.555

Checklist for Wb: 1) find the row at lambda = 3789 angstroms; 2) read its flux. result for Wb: 7.06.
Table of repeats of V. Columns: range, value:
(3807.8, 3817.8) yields 8.56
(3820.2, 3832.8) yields 8.54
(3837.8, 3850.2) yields 8.32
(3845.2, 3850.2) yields 8.26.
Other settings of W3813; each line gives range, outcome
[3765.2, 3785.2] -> 8.519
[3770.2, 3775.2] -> 8.646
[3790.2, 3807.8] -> 6.377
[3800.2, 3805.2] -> 8.112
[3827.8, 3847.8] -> 7.738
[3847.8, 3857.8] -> 7.863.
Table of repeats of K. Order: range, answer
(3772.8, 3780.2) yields 8.6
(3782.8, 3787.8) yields 8.22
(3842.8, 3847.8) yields 8.55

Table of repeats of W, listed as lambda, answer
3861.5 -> 7.905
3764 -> 9.475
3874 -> 7.876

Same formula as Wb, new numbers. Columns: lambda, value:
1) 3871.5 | 7.939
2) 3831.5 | 8.525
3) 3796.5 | 7.091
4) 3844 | 8.73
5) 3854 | 8.122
